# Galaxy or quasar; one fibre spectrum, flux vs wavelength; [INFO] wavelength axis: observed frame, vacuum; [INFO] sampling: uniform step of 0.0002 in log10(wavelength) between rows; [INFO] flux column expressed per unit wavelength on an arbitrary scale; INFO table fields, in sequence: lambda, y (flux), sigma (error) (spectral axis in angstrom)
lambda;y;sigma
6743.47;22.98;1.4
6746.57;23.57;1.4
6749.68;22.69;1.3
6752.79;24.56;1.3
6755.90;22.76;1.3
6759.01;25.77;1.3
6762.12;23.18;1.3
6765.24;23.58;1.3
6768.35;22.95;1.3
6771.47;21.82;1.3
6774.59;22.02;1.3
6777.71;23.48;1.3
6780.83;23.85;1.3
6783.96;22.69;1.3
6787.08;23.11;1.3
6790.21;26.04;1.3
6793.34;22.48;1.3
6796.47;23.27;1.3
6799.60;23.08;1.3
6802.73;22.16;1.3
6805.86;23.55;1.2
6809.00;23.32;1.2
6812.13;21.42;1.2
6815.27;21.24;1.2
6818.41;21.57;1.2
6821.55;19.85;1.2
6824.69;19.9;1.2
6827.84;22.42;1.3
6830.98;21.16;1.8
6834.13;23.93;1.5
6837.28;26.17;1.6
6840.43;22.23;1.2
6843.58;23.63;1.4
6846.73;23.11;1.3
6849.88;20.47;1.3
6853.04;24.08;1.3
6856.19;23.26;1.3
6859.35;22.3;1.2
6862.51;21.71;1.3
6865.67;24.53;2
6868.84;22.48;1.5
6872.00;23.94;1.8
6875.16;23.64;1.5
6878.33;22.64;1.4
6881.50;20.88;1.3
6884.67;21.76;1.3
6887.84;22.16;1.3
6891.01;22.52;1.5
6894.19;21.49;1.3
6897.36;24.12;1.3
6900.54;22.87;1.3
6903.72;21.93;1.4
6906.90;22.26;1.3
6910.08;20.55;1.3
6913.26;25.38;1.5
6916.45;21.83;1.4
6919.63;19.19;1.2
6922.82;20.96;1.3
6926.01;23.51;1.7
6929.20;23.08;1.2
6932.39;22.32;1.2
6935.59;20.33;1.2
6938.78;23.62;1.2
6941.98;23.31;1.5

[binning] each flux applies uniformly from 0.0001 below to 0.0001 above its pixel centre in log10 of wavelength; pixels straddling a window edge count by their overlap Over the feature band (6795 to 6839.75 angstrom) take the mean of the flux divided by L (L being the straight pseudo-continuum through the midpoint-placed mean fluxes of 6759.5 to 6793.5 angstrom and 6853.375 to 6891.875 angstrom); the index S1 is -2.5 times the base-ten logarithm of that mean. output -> 0.03 mag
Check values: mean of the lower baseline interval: 23.3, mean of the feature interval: 22.4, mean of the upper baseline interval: 22.7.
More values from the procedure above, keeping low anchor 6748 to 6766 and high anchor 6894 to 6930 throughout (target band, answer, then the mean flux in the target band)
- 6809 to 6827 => 0.103 mag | 21.1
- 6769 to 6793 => 0.014 mag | 23.2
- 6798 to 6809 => 0.015 mag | 23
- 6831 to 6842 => -0.032 mag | 23.7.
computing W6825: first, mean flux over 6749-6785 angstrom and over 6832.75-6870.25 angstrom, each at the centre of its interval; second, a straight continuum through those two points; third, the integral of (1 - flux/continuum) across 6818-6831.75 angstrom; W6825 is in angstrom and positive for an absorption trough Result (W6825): 1.4 angstrom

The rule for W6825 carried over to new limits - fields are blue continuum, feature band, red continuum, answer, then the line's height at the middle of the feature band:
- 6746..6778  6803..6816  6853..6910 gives 0.3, 23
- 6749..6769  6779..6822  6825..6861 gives 1.0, 23.3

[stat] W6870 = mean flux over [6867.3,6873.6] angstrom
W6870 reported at 23.3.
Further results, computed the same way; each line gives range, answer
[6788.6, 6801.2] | 23.7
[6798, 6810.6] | 23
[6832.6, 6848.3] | 23.8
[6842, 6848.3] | 23.4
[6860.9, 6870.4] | 22.9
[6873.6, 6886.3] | 22.2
